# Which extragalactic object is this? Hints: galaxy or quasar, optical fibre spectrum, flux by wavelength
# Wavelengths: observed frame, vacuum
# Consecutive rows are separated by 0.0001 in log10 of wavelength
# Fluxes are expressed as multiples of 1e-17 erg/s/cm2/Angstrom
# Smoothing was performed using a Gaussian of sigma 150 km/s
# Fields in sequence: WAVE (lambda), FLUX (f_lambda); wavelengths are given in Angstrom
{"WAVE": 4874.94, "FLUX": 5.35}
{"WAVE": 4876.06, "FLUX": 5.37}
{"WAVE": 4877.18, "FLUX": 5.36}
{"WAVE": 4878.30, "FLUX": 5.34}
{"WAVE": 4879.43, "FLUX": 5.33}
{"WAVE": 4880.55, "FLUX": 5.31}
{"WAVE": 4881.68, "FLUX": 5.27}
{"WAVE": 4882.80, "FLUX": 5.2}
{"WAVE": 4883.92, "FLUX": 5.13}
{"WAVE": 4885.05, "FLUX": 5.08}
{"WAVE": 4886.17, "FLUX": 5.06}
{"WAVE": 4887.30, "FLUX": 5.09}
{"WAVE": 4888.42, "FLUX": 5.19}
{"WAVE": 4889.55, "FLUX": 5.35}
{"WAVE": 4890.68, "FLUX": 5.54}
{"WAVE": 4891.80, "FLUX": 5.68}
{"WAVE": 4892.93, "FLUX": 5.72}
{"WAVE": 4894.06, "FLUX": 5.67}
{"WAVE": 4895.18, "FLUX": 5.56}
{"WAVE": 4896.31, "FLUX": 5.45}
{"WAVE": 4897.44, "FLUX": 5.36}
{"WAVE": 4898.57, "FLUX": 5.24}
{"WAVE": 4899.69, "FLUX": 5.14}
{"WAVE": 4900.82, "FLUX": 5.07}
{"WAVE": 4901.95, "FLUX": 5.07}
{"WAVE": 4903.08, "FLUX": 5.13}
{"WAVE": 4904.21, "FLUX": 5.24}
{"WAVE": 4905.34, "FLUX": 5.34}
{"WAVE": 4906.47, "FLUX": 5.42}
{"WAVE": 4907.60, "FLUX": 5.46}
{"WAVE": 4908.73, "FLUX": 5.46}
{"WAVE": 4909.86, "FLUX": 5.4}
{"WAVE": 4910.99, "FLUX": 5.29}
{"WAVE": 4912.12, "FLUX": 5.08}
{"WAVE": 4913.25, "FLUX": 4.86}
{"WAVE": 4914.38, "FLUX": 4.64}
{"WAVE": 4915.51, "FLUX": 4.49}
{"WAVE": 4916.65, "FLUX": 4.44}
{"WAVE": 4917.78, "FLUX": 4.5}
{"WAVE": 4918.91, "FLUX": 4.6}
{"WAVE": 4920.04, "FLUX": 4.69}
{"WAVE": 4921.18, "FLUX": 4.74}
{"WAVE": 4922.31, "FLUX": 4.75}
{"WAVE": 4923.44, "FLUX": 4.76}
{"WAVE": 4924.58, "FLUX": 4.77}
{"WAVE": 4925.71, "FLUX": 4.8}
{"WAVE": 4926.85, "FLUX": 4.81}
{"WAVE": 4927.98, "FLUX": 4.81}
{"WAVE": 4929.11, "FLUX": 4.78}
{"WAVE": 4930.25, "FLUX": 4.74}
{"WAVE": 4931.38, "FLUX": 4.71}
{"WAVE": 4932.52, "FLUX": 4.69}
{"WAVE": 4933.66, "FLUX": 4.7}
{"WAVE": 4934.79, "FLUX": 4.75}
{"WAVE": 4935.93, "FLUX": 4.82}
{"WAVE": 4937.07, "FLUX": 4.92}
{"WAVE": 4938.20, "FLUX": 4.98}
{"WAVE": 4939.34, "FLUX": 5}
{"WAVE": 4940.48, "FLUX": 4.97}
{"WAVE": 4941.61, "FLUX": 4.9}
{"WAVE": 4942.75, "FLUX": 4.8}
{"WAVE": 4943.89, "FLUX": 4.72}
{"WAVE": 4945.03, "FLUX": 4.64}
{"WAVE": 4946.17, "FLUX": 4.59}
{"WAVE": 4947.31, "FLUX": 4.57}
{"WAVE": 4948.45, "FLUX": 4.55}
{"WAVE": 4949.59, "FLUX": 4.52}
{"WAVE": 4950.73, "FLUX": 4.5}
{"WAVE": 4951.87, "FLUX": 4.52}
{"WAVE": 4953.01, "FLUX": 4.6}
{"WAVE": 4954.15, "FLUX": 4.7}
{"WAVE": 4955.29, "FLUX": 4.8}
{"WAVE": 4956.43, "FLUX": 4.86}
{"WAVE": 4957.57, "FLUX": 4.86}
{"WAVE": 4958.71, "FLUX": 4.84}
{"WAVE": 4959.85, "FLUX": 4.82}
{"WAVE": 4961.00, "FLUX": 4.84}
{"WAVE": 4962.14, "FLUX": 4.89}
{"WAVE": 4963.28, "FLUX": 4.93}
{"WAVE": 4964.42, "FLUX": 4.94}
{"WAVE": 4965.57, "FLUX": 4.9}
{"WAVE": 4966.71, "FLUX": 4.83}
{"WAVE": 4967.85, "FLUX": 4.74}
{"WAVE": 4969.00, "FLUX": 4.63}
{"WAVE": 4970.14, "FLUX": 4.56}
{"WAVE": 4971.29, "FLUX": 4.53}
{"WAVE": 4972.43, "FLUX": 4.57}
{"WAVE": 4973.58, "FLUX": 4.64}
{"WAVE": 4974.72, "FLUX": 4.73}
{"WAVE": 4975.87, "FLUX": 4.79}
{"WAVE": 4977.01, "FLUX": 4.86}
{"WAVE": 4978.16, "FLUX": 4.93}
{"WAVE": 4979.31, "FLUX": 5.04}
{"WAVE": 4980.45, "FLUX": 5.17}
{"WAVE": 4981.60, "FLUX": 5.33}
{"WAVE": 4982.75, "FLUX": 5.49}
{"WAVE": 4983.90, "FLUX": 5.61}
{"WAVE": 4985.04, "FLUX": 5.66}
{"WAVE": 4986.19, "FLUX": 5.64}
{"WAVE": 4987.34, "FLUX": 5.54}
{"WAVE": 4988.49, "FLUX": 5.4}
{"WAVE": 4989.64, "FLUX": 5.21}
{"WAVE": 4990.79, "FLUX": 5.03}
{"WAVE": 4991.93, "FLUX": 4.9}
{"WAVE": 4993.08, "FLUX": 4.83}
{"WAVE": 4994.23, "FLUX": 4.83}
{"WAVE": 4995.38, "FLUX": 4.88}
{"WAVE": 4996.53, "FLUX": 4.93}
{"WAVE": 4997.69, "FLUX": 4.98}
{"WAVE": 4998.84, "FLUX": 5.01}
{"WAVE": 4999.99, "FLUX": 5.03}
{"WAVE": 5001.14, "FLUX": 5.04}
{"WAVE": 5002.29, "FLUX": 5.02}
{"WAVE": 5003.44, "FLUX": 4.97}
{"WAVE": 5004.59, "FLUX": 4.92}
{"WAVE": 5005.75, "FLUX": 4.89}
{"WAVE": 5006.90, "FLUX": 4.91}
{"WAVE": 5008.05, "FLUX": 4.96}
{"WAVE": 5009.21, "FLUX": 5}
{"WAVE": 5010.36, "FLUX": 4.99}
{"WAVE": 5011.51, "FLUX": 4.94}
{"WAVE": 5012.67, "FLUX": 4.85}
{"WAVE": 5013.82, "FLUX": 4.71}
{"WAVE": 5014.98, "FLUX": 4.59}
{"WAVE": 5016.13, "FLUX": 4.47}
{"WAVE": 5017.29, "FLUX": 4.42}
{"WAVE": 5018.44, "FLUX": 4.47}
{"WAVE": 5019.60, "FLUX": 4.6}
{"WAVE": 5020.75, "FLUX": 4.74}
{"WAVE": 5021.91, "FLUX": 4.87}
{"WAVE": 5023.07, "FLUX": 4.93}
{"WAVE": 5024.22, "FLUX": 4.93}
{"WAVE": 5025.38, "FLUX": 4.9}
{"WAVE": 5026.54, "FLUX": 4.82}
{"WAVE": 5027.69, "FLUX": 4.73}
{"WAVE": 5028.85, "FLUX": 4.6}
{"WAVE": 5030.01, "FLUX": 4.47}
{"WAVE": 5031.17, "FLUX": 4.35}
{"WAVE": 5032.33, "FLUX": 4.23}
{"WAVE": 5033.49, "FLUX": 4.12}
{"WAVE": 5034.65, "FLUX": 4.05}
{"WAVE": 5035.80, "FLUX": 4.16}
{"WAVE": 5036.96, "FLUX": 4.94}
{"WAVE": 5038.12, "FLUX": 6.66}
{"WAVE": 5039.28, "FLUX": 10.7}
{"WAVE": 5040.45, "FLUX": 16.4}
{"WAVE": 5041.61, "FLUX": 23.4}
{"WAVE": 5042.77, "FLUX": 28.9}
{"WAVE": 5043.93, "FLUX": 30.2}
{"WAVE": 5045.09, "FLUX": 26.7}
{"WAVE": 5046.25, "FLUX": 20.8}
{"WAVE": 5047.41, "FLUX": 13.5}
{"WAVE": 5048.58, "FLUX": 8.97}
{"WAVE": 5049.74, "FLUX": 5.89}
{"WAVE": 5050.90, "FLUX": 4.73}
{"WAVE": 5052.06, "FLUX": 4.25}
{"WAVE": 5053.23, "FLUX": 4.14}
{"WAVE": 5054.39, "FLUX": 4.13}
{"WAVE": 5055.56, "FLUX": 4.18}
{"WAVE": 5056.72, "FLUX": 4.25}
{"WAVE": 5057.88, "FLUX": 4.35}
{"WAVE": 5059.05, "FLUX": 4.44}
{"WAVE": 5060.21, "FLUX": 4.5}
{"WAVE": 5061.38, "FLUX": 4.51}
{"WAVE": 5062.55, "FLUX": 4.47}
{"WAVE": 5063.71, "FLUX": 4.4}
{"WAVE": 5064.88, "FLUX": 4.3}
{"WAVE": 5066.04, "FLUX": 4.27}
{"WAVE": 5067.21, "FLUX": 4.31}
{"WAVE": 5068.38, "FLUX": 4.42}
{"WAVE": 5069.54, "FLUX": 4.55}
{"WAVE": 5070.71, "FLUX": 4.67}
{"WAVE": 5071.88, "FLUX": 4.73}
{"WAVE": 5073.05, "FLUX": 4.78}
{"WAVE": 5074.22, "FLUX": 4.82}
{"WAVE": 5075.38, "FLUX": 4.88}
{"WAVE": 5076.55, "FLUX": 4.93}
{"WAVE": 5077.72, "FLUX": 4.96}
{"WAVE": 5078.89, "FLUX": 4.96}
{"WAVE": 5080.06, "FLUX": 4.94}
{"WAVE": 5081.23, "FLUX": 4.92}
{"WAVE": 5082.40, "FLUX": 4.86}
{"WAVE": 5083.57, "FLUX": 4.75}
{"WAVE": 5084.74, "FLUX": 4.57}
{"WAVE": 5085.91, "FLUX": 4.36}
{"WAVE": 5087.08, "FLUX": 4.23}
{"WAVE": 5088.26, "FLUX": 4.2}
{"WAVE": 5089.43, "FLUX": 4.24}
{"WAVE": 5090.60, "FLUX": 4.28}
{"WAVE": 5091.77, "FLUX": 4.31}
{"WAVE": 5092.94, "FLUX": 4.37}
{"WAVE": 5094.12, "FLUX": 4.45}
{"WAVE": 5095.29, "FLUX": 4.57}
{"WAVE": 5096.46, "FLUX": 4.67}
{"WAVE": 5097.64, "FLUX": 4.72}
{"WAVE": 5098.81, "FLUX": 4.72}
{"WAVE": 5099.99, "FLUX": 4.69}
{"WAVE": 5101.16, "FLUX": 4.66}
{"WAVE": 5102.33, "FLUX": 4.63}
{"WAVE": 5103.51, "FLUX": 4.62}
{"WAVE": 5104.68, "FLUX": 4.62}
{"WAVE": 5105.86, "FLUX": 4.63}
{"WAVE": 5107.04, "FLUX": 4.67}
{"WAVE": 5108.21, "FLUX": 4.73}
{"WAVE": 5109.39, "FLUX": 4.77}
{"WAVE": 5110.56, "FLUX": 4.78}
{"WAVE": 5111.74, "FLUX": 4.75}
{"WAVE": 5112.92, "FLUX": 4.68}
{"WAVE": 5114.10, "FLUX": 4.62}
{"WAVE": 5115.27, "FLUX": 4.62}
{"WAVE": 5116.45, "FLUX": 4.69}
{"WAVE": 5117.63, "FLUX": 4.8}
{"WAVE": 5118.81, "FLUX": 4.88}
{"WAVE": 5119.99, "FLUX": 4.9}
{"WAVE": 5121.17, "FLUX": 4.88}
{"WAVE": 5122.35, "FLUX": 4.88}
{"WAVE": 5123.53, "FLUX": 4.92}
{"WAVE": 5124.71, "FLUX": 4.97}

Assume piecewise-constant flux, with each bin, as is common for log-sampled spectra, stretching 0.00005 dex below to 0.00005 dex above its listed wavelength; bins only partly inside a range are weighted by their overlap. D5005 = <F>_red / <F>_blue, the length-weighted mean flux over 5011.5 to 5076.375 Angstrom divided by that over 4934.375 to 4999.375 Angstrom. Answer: 1.4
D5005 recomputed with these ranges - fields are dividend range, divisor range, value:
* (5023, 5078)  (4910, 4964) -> 1.58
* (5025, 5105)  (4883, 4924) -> 1.29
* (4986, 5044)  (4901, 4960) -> 1.31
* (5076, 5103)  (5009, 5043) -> 0.71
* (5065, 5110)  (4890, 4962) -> 0.94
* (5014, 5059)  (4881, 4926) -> 1.60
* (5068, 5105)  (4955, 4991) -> 0.93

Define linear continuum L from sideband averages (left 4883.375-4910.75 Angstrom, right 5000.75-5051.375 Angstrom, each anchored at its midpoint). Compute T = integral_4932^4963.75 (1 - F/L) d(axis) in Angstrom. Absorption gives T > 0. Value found 7.9 Angstrom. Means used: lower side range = 5.33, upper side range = 7.92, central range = 4.76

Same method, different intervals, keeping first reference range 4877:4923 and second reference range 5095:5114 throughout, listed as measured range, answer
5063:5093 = 1.0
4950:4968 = 0.9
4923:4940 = 0.9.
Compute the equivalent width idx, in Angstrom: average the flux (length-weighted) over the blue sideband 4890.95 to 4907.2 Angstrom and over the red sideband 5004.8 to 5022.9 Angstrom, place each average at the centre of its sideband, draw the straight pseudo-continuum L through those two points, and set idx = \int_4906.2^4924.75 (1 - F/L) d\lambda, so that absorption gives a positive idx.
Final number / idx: 1.4 Angstrom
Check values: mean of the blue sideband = 5.37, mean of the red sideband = 4.77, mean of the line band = 4.9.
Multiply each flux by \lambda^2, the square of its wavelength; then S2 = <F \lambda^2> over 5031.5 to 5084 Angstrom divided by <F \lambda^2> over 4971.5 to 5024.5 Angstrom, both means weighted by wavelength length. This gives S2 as 1.6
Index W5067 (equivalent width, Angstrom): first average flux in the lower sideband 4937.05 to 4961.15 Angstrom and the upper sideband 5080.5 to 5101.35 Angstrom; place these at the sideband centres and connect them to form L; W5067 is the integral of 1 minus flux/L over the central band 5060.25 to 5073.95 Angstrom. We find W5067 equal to 0.2 Angstrom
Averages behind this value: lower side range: 4.74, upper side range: 4.53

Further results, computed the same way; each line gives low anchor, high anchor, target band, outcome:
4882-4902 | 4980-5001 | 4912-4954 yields 4.4 Angstrom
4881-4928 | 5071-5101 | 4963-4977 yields 0.6 Angstrom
